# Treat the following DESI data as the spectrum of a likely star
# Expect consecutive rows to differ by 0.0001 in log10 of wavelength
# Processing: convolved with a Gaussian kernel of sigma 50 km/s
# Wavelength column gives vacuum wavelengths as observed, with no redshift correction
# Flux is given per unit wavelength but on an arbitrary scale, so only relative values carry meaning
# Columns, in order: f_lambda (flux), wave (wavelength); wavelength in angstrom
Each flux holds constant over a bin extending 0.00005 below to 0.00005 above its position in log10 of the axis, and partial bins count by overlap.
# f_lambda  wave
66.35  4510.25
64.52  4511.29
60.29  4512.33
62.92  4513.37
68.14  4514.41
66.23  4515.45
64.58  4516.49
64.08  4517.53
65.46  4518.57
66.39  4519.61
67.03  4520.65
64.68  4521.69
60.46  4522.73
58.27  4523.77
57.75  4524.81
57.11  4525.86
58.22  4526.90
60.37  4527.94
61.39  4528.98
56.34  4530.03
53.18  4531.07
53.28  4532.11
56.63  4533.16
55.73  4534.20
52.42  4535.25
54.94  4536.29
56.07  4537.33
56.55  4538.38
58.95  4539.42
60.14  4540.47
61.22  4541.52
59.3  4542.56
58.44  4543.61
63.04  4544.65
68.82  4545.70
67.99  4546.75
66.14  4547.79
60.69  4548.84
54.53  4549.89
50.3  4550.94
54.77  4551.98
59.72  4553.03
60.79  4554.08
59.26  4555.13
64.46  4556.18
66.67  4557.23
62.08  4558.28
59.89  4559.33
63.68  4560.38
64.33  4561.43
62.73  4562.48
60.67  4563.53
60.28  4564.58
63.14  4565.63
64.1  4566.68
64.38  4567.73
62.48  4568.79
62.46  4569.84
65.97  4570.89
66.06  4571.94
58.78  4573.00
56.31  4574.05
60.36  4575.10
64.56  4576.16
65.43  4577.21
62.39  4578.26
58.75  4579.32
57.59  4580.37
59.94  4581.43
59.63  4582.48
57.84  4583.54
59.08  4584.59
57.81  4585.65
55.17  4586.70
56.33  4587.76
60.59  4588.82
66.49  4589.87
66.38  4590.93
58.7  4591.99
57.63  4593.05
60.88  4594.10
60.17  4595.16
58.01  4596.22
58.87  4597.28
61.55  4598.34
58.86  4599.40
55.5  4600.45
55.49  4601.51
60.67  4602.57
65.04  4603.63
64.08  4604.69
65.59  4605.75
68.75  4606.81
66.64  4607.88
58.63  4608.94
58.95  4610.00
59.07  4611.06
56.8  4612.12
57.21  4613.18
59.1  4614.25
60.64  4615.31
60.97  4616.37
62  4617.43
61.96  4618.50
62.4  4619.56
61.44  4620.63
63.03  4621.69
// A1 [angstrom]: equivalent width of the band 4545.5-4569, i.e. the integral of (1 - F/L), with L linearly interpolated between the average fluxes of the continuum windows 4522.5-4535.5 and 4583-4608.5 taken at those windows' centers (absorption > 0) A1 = -1.3 angstrom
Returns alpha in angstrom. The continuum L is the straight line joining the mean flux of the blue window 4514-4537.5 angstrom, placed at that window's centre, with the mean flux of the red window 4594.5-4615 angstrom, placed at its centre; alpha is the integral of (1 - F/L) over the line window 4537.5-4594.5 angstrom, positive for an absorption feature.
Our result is -0.7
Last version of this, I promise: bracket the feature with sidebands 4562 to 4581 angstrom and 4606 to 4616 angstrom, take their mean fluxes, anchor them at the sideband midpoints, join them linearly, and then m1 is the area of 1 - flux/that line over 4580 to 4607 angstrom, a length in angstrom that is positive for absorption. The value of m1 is 0.5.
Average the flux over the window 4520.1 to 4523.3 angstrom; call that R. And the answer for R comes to 64.1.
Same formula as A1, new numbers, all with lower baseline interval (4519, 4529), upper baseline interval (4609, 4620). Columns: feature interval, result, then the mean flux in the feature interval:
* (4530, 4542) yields 0.9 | 56.3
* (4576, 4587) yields 0.1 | 59.8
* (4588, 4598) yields -0.1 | 60.7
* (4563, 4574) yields -0.4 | 62.6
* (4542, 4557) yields 0.0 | 60.7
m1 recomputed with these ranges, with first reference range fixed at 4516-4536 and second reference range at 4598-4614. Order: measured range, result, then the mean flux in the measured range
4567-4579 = -0.5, 62.6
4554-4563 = -0.4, 62.7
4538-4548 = -0.4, 62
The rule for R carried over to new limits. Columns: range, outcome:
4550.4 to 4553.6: 55.1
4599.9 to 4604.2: 59.3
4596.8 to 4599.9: 59.7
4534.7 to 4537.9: 54.5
